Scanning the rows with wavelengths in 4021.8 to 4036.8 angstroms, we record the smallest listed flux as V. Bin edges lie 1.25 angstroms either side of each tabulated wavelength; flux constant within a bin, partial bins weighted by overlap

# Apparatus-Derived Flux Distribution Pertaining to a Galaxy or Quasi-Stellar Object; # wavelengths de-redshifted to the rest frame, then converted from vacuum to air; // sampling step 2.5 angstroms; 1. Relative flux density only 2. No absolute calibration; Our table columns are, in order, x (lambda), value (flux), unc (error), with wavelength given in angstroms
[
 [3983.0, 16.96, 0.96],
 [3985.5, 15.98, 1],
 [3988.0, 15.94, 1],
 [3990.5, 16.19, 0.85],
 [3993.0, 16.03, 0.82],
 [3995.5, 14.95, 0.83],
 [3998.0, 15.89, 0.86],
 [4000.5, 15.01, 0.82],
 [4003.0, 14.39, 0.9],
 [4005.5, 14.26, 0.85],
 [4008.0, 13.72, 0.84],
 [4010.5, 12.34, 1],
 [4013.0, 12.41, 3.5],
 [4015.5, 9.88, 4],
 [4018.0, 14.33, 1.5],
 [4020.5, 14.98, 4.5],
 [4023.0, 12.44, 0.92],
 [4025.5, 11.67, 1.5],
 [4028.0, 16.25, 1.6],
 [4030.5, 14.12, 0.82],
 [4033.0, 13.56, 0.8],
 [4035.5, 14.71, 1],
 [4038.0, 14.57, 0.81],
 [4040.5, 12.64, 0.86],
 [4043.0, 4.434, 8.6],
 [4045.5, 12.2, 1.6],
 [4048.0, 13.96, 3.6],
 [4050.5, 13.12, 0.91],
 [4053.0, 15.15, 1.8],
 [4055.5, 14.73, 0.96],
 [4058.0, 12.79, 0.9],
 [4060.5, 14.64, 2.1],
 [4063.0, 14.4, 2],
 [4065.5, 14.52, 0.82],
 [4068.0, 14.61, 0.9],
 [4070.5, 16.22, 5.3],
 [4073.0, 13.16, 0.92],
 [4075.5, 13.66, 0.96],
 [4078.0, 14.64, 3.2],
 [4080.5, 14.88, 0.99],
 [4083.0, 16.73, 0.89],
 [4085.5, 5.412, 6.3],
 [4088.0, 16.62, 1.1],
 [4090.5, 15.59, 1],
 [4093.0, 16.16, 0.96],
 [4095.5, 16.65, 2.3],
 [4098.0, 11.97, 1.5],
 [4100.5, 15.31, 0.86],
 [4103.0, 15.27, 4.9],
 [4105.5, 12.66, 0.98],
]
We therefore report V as 11.67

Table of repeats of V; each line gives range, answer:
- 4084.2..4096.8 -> 5.412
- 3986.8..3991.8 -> 15.94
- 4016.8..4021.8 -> 14.33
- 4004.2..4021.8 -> 9.88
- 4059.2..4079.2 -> 13.16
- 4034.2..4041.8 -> 12.64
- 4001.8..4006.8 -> 14.26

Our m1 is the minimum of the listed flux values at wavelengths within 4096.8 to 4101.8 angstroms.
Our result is 11.97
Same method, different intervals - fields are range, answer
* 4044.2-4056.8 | 12.2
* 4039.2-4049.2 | 4.434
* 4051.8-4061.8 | 12.79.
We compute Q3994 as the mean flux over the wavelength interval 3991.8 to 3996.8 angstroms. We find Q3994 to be 15.5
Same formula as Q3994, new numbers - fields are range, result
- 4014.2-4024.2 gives 12.9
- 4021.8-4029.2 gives 13.4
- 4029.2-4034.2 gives 13.9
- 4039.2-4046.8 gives 9.82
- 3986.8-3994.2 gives 16.1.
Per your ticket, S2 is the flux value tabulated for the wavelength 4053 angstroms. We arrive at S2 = 15.15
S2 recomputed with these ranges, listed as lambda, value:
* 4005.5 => 14.26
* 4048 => 13.96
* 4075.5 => 13.66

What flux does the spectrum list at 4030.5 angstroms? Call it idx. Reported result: 14.12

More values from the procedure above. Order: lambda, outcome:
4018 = 14.33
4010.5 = 12.34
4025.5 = 11.67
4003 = 14.39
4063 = 14.4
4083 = 16.73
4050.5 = 13.12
